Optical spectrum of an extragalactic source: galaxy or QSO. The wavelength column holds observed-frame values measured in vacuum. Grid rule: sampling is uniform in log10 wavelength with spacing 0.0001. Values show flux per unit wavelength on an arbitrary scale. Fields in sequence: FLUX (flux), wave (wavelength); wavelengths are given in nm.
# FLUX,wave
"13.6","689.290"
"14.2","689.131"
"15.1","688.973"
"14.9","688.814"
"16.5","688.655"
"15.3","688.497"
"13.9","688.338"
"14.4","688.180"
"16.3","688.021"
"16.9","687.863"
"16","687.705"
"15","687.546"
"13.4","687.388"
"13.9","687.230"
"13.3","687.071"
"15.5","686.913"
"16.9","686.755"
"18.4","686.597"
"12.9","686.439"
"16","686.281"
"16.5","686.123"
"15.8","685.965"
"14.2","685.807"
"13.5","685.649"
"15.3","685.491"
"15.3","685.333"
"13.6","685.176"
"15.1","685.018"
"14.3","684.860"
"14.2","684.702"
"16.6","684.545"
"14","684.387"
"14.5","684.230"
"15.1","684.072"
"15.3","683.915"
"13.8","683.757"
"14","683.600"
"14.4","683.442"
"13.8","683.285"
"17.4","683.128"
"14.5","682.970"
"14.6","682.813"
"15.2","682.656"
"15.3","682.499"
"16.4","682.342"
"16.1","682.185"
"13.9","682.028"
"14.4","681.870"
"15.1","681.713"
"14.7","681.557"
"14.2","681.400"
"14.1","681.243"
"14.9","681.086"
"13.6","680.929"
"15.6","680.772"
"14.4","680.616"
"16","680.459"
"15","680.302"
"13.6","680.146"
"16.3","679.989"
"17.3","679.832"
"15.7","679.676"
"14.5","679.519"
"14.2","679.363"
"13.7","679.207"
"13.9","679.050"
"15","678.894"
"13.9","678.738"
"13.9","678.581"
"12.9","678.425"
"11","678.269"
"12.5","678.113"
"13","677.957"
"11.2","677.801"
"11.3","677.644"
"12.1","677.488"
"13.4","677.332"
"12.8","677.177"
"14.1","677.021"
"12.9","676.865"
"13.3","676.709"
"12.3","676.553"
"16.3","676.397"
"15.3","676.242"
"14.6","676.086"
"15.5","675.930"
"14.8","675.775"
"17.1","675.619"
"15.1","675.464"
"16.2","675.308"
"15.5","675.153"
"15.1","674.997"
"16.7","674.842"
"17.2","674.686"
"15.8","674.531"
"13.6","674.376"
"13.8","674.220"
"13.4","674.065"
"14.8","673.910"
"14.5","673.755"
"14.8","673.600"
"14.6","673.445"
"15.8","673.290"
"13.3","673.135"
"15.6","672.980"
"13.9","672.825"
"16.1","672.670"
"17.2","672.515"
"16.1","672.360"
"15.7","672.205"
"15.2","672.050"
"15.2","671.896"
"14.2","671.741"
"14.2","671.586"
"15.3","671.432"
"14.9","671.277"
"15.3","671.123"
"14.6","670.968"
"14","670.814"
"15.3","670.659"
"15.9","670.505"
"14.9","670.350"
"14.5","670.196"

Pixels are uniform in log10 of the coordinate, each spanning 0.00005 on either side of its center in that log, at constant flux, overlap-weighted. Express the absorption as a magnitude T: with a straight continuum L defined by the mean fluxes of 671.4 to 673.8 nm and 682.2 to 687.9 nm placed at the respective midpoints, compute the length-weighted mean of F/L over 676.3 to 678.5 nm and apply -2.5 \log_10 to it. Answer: 0.18 mag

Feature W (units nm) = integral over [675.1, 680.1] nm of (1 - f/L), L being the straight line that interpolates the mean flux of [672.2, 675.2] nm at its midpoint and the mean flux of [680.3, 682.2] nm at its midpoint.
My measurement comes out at 0.276 nm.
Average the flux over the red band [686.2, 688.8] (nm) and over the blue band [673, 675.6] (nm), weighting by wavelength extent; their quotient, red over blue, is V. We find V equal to 1.0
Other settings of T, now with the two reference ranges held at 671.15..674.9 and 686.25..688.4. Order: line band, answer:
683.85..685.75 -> 0.033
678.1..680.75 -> 0.052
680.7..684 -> 0.024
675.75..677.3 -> 0.071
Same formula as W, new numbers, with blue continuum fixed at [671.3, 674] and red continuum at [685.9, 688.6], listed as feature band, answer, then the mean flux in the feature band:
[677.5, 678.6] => 0.22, 12.2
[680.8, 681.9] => 0.05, 14.5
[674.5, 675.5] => -0.06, 16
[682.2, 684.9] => 0.06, 14.9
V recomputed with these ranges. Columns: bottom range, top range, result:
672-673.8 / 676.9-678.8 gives 0.83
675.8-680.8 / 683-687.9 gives 1.07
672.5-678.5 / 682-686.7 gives 1.05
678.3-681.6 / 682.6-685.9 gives 1.01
